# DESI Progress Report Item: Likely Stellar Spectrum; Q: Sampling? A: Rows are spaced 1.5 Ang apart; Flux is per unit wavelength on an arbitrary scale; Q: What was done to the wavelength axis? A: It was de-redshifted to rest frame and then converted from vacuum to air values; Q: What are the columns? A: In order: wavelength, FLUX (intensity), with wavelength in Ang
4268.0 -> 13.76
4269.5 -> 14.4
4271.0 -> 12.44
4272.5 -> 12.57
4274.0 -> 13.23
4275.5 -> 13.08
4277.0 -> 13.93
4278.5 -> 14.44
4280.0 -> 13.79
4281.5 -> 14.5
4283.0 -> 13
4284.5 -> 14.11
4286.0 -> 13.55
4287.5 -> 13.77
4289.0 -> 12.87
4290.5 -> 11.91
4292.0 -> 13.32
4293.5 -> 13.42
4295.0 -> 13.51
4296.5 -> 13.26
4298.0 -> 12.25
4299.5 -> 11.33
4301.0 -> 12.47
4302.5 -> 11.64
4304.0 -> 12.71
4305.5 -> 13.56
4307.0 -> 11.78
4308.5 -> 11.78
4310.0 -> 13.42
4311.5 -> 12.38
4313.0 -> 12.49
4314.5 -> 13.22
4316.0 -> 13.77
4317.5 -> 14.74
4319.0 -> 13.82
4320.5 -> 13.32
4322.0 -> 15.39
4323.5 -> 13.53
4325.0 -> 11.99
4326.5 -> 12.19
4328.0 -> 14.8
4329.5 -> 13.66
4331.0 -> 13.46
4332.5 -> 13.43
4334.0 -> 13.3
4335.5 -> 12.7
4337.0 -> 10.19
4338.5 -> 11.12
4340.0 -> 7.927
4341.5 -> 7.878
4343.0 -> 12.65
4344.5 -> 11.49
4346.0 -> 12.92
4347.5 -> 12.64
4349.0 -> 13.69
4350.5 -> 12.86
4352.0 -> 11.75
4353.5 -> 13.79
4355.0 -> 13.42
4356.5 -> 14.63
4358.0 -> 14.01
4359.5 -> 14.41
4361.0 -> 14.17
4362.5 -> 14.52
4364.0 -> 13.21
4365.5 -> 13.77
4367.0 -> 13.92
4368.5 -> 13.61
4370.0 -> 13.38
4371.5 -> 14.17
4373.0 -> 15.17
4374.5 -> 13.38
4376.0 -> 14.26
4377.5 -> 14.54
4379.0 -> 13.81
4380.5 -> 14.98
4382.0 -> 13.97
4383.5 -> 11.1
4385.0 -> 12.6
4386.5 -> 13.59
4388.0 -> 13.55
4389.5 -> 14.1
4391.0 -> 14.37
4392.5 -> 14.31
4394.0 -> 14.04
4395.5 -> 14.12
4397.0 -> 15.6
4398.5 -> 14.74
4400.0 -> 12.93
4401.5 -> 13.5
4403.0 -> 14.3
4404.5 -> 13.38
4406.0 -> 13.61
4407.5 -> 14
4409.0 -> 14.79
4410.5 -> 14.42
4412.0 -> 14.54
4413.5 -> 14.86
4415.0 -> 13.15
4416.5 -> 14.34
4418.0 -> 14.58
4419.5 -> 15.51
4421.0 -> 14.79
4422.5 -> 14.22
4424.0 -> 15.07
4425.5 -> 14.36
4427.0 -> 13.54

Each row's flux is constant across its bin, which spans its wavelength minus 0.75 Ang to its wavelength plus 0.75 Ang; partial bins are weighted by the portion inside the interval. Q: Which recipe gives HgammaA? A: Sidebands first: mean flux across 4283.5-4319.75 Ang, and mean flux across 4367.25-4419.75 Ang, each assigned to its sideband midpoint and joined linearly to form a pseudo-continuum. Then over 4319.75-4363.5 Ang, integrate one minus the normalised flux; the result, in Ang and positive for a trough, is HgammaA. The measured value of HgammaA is 2.0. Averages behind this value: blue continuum 13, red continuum 14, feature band 12.8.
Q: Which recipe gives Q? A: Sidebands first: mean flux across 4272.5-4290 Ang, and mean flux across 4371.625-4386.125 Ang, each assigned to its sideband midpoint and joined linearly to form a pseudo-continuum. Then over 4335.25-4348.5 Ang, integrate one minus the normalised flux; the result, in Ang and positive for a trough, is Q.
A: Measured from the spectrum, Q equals 2.6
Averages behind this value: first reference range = 13.6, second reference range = 13.8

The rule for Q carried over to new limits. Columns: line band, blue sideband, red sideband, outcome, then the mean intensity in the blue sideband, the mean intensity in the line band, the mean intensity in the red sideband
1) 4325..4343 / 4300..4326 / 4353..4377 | 2.01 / 13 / 11.9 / 14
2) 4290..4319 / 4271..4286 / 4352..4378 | 1.82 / 13.6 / 12.8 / 14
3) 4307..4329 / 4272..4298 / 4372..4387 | 0.37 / 13.4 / 13.3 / 13.7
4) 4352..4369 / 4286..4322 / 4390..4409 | -0.27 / 13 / 13.9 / 14.1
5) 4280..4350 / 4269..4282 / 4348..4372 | 4.39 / 13.6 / 12.8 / 13.7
